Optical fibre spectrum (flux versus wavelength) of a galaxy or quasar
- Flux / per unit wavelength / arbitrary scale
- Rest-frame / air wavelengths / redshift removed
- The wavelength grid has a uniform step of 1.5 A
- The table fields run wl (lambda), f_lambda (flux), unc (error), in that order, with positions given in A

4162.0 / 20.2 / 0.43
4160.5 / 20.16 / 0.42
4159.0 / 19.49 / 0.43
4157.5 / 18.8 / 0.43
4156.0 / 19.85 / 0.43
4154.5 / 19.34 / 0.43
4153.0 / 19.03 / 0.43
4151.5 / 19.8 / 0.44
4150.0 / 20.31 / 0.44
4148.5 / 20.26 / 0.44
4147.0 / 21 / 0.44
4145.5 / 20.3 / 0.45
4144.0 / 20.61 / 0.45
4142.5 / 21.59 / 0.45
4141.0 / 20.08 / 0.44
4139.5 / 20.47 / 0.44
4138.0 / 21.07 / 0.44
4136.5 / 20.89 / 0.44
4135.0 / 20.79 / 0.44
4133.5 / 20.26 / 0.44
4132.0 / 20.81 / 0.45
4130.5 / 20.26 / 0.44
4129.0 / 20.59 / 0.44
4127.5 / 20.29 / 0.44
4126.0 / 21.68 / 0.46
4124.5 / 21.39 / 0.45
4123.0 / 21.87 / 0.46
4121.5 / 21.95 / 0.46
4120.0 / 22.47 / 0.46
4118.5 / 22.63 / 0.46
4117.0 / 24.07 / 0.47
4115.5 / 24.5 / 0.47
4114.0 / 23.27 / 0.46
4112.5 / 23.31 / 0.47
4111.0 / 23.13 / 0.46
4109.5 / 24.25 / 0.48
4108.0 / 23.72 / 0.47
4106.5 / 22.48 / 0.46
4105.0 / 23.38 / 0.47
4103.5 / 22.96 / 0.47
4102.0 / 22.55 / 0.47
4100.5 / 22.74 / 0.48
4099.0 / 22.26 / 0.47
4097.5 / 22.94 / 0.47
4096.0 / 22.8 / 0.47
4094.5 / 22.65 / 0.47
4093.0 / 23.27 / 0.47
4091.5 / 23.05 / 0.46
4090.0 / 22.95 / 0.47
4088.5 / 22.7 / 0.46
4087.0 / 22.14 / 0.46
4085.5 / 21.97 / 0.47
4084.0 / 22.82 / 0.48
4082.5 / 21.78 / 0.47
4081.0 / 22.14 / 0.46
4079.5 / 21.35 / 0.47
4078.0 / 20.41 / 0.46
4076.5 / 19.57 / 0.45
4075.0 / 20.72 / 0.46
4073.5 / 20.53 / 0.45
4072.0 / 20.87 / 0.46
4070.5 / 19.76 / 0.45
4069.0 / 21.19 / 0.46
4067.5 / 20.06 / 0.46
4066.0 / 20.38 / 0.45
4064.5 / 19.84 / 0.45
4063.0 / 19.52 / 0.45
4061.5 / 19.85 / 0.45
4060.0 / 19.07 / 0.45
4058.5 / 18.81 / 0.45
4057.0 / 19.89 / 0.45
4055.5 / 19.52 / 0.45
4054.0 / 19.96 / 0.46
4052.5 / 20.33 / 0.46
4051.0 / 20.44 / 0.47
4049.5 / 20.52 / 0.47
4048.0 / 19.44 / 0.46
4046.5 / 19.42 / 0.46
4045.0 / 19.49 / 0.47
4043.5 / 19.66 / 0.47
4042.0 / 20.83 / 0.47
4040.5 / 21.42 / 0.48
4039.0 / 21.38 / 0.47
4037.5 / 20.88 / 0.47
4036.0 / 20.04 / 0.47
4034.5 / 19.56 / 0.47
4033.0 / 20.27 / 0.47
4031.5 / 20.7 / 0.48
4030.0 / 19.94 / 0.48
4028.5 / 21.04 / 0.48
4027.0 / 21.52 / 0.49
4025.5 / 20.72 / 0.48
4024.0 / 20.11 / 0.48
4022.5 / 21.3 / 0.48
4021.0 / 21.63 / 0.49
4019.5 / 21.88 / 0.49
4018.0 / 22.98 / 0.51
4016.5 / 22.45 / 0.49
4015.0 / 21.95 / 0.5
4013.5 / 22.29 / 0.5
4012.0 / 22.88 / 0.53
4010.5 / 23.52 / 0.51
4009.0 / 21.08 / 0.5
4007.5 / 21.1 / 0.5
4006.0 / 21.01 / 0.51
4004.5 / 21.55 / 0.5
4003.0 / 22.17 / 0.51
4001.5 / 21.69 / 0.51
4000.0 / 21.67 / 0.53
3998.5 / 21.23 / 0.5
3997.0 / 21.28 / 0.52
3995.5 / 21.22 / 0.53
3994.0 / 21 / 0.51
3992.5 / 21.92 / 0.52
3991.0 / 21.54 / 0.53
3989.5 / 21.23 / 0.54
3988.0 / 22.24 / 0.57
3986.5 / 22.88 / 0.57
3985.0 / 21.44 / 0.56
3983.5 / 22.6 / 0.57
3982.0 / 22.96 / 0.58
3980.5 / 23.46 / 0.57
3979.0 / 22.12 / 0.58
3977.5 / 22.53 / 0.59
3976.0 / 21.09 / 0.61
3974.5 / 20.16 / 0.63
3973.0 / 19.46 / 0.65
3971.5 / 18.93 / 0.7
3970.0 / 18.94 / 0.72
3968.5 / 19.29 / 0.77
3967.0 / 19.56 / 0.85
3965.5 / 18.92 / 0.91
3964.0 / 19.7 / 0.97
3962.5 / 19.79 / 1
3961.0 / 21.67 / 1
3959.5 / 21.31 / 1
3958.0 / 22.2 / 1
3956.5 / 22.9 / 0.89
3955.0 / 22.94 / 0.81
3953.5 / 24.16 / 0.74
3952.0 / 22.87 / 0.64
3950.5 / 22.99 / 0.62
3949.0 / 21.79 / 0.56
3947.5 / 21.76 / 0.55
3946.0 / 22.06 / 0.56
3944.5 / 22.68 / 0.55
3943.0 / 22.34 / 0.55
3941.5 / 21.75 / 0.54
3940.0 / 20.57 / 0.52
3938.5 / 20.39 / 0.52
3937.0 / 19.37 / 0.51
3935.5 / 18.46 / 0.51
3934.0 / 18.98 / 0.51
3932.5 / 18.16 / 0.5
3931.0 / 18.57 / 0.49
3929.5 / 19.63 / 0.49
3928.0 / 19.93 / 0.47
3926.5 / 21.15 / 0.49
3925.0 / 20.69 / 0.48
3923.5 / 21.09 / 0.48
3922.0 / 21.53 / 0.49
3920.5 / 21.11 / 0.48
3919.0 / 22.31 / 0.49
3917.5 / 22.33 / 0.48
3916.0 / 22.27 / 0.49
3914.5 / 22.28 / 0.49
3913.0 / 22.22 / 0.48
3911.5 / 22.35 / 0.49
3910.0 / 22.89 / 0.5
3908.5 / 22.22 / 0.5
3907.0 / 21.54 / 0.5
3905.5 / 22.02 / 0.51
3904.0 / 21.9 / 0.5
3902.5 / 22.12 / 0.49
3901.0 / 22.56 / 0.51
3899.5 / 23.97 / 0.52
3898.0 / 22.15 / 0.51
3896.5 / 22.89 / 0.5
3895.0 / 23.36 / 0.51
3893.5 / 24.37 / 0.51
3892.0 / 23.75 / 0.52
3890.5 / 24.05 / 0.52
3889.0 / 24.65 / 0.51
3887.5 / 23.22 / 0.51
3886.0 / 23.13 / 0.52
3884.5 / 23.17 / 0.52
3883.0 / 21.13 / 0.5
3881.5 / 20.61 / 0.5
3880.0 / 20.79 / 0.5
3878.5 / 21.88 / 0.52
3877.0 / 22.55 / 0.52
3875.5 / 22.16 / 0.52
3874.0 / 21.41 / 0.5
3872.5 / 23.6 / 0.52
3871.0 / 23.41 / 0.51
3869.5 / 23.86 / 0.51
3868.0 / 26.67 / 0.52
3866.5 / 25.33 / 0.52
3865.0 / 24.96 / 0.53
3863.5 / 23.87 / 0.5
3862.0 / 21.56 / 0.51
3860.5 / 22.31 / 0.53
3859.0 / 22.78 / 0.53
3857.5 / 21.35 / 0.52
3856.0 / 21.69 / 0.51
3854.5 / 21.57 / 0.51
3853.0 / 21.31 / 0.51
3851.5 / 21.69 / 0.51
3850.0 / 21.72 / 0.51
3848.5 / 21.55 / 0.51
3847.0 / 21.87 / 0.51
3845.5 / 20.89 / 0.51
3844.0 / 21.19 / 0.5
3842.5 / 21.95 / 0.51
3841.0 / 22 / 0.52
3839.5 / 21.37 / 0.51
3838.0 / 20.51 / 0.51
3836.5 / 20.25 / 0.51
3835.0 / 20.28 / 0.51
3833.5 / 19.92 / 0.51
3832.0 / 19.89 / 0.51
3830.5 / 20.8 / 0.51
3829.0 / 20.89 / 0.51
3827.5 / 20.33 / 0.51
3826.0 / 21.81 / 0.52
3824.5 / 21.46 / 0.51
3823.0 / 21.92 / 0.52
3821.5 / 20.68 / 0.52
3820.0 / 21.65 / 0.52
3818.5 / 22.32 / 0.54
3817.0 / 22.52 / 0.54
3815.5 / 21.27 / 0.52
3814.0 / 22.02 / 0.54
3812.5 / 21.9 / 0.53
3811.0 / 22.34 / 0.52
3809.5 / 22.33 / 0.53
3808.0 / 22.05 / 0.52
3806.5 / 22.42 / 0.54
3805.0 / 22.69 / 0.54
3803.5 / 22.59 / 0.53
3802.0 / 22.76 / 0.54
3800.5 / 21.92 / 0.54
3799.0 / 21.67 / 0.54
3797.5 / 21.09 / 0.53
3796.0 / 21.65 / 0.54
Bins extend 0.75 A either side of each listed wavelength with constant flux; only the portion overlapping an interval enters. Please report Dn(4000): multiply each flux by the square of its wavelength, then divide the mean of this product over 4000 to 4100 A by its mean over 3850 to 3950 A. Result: 1.03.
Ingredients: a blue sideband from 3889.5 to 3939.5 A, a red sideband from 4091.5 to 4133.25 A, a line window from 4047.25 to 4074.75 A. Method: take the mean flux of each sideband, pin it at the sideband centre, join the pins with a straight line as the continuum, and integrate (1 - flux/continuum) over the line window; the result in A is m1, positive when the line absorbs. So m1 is 2.8 A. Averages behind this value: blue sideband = 21.6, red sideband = 22.5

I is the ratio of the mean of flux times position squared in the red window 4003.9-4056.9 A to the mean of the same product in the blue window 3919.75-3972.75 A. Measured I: 1.0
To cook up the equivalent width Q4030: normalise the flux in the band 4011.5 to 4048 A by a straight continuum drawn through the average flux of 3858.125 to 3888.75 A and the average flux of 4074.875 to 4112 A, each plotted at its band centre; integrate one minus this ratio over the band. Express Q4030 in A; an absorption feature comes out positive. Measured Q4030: 2.6 A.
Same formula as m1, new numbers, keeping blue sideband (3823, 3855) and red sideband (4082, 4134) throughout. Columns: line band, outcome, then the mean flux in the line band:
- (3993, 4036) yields 1.2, 21.4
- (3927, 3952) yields 1.1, 20.7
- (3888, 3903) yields -1.4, 23.4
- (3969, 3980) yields 0.7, 20.5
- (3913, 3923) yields -0.2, 22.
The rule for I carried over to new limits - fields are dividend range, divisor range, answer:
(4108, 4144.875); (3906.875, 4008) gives 1.11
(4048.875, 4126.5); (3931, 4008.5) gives 1.08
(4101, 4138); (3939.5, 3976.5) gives 1.13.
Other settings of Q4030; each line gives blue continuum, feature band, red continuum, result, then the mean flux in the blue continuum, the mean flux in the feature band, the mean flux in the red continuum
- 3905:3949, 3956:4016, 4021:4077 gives -1.9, 21.1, 21.4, 20.3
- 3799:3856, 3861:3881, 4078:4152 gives -1.5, 21.5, 23.2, 22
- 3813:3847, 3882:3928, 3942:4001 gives -2.3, 21.2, 22.4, 21.5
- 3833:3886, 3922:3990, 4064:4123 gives 3.3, 22.1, 21.1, 22.2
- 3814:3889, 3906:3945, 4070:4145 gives 1.7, 22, 21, 21.9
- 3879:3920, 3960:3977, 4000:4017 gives 1.8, 22.6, 19.8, 22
